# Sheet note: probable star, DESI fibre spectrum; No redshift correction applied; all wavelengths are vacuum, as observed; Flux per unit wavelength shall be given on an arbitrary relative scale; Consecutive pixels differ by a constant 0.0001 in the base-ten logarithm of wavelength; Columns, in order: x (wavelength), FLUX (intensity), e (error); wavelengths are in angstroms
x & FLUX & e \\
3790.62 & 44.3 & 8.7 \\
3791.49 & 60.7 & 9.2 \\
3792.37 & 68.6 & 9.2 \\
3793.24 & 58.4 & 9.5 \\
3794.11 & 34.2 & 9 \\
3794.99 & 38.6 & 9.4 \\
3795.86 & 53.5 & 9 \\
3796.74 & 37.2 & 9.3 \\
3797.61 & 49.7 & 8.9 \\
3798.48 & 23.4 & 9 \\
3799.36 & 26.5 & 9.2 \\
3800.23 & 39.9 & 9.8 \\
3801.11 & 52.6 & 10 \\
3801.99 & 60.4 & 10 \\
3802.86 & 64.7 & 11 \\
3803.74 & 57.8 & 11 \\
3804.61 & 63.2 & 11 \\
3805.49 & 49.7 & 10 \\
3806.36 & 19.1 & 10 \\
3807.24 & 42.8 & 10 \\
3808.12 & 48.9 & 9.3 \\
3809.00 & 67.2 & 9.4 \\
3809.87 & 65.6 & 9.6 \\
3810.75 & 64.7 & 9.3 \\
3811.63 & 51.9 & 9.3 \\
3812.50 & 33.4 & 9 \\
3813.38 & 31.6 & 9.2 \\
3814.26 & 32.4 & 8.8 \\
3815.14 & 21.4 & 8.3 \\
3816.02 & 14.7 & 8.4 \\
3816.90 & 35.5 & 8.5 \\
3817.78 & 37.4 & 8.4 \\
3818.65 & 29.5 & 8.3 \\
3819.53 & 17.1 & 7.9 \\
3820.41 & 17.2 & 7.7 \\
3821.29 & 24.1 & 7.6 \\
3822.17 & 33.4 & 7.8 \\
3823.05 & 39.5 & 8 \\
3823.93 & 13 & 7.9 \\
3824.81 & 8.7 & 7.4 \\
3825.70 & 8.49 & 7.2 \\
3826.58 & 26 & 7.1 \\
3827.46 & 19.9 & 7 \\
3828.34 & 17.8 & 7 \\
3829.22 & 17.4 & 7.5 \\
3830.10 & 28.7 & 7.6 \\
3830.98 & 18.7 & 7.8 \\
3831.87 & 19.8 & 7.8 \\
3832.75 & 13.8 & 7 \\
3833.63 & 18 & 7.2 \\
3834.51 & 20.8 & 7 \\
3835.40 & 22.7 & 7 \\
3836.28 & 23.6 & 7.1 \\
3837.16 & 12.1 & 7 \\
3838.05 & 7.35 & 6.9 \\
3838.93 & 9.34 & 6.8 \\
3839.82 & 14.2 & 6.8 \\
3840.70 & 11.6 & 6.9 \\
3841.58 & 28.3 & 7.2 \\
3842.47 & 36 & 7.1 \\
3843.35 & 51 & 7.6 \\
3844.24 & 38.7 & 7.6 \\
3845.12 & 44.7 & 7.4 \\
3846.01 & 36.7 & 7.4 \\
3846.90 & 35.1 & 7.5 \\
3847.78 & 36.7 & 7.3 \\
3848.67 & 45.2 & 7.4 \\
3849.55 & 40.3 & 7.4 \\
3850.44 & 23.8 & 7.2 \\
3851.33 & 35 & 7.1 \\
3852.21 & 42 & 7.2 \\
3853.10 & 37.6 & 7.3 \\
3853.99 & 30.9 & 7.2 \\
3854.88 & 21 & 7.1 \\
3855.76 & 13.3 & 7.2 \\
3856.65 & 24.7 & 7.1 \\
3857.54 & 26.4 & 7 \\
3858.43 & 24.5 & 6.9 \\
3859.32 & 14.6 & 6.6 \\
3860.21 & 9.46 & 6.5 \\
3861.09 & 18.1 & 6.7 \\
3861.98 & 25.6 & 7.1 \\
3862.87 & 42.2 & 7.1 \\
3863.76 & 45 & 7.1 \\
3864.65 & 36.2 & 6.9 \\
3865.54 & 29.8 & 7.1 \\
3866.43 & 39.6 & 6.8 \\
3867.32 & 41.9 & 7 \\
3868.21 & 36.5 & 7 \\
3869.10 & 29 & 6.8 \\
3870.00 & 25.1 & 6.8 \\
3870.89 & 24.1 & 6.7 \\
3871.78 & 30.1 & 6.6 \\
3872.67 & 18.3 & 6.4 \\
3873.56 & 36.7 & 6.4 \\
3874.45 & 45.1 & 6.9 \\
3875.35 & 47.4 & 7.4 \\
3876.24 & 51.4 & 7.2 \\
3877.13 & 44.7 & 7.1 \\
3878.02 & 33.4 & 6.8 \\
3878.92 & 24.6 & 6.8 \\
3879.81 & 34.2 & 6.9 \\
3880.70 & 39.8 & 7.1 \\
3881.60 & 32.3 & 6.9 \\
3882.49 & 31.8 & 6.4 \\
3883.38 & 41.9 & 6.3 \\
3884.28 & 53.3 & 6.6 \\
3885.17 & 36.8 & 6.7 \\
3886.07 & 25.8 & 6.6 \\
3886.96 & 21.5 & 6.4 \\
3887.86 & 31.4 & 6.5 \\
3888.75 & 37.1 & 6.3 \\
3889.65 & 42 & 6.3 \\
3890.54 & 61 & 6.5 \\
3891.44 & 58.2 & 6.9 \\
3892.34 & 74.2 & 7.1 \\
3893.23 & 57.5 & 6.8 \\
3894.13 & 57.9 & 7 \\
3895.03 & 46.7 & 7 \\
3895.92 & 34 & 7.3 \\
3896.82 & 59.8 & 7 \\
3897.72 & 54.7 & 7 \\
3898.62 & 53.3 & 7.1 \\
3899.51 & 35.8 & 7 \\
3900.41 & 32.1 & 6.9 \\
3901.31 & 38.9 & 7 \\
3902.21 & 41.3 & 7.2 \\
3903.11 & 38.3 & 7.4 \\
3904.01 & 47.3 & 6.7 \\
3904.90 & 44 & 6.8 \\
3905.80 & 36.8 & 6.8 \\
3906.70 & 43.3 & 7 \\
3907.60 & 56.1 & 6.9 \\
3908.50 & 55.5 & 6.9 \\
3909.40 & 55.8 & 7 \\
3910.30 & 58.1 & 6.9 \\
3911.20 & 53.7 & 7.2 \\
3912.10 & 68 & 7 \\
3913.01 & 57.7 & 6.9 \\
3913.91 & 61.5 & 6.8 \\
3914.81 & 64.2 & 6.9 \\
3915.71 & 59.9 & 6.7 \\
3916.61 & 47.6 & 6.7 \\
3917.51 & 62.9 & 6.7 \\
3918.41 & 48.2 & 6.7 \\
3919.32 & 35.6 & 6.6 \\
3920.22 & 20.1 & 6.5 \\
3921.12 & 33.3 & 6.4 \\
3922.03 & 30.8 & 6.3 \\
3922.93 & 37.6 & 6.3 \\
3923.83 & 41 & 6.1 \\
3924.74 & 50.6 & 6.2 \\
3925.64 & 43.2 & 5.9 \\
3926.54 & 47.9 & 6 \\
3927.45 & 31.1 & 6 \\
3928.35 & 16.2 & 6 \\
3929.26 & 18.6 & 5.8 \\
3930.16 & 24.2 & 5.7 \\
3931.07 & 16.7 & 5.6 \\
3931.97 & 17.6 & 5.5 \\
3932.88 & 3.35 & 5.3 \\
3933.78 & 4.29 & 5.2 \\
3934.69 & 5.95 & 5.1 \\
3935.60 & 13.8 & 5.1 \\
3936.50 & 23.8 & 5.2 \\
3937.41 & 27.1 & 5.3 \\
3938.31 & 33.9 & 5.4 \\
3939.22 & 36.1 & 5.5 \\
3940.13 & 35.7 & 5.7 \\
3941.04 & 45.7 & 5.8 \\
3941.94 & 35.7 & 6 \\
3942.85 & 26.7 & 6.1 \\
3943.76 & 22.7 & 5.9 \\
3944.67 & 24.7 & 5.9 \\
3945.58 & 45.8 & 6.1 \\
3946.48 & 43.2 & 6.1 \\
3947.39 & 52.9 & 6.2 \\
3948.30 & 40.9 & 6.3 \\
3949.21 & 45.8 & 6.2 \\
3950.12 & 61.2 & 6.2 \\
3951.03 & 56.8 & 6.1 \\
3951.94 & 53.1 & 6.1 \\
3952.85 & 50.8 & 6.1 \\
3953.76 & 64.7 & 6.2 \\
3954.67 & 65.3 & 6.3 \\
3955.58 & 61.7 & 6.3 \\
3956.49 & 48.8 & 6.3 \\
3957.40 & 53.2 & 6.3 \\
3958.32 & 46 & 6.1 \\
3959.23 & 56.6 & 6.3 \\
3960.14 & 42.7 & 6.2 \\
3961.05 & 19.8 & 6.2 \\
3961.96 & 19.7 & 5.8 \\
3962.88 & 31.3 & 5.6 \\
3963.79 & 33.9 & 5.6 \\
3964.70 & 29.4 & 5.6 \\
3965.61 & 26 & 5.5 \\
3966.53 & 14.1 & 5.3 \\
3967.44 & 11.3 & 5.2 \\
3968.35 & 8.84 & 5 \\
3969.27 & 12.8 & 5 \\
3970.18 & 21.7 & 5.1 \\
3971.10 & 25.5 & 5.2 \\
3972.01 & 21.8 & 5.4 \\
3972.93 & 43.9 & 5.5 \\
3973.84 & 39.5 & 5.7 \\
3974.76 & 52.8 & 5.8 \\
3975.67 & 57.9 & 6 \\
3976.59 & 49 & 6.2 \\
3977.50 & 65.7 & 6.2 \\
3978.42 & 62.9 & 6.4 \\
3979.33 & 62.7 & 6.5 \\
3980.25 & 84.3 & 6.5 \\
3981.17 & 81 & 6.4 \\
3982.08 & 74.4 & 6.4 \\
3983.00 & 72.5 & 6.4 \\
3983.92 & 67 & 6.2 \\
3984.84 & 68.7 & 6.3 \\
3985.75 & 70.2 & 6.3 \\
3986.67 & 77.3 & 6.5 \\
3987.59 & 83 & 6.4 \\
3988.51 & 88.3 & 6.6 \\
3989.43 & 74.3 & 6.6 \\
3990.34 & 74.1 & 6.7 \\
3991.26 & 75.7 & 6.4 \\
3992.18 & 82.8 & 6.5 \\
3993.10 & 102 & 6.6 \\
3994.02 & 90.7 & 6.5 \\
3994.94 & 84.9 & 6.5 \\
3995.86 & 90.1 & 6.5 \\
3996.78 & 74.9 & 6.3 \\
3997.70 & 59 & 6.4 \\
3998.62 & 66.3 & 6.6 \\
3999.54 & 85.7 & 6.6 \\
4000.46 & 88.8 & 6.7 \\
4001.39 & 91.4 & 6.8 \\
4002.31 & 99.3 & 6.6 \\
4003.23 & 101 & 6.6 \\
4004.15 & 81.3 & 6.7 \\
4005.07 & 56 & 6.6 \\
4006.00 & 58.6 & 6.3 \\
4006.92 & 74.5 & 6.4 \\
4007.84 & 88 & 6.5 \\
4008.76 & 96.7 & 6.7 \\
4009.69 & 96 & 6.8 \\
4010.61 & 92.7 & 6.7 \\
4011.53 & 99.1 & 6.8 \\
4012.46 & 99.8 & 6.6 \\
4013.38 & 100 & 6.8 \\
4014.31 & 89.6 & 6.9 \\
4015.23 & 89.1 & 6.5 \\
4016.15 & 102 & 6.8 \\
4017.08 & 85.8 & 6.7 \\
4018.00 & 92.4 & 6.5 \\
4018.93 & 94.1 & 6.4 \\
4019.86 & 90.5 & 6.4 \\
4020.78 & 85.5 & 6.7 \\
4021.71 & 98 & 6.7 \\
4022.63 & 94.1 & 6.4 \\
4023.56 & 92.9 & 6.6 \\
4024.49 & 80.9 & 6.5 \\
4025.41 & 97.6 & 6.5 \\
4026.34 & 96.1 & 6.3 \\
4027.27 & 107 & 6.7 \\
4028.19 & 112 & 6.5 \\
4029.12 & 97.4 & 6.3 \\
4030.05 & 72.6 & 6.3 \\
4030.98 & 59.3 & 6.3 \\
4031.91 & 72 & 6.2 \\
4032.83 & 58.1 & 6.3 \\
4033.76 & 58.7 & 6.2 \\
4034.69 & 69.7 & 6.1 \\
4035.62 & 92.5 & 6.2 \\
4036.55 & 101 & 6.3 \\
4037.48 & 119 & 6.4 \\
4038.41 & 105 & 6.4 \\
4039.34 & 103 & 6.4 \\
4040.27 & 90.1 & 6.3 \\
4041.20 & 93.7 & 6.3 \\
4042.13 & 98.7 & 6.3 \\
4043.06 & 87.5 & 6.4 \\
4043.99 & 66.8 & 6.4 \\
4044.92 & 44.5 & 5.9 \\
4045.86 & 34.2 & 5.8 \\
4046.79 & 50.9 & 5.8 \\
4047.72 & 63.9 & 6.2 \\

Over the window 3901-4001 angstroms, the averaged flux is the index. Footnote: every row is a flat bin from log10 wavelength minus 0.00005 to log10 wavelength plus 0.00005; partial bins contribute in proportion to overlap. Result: 47.9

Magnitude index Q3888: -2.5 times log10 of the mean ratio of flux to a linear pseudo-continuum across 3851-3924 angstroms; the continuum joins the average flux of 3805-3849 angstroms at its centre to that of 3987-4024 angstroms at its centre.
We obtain 0.215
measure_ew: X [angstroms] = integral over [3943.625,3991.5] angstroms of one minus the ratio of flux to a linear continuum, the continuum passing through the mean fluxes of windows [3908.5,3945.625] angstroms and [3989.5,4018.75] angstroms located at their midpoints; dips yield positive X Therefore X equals 9.8 angstroms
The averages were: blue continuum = 36.4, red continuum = 86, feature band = 49.9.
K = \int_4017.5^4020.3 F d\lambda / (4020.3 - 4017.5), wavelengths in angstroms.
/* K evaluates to 92.1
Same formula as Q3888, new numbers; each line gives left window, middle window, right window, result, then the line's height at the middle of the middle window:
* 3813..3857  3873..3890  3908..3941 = -0.18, 31.8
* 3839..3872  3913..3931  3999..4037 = 0.30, 54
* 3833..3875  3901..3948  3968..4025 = 0.31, 52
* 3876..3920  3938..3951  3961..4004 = 0.33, 54.2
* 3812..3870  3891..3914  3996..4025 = -0.04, 48.7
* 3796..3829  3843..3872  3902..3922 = 0.30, 42.2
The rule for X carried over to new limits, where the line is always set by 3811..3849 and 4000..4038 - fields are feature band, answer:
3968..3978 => 5.0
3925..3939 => 8.7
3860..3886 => 3.5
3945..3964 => 5.6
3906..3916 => -0.8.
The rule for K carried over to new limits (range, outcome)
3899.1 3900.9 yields 33.9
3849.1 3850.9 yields 32.2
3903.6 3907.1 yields 42.9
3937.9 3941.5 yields 37.9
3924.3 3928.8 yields 37.8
